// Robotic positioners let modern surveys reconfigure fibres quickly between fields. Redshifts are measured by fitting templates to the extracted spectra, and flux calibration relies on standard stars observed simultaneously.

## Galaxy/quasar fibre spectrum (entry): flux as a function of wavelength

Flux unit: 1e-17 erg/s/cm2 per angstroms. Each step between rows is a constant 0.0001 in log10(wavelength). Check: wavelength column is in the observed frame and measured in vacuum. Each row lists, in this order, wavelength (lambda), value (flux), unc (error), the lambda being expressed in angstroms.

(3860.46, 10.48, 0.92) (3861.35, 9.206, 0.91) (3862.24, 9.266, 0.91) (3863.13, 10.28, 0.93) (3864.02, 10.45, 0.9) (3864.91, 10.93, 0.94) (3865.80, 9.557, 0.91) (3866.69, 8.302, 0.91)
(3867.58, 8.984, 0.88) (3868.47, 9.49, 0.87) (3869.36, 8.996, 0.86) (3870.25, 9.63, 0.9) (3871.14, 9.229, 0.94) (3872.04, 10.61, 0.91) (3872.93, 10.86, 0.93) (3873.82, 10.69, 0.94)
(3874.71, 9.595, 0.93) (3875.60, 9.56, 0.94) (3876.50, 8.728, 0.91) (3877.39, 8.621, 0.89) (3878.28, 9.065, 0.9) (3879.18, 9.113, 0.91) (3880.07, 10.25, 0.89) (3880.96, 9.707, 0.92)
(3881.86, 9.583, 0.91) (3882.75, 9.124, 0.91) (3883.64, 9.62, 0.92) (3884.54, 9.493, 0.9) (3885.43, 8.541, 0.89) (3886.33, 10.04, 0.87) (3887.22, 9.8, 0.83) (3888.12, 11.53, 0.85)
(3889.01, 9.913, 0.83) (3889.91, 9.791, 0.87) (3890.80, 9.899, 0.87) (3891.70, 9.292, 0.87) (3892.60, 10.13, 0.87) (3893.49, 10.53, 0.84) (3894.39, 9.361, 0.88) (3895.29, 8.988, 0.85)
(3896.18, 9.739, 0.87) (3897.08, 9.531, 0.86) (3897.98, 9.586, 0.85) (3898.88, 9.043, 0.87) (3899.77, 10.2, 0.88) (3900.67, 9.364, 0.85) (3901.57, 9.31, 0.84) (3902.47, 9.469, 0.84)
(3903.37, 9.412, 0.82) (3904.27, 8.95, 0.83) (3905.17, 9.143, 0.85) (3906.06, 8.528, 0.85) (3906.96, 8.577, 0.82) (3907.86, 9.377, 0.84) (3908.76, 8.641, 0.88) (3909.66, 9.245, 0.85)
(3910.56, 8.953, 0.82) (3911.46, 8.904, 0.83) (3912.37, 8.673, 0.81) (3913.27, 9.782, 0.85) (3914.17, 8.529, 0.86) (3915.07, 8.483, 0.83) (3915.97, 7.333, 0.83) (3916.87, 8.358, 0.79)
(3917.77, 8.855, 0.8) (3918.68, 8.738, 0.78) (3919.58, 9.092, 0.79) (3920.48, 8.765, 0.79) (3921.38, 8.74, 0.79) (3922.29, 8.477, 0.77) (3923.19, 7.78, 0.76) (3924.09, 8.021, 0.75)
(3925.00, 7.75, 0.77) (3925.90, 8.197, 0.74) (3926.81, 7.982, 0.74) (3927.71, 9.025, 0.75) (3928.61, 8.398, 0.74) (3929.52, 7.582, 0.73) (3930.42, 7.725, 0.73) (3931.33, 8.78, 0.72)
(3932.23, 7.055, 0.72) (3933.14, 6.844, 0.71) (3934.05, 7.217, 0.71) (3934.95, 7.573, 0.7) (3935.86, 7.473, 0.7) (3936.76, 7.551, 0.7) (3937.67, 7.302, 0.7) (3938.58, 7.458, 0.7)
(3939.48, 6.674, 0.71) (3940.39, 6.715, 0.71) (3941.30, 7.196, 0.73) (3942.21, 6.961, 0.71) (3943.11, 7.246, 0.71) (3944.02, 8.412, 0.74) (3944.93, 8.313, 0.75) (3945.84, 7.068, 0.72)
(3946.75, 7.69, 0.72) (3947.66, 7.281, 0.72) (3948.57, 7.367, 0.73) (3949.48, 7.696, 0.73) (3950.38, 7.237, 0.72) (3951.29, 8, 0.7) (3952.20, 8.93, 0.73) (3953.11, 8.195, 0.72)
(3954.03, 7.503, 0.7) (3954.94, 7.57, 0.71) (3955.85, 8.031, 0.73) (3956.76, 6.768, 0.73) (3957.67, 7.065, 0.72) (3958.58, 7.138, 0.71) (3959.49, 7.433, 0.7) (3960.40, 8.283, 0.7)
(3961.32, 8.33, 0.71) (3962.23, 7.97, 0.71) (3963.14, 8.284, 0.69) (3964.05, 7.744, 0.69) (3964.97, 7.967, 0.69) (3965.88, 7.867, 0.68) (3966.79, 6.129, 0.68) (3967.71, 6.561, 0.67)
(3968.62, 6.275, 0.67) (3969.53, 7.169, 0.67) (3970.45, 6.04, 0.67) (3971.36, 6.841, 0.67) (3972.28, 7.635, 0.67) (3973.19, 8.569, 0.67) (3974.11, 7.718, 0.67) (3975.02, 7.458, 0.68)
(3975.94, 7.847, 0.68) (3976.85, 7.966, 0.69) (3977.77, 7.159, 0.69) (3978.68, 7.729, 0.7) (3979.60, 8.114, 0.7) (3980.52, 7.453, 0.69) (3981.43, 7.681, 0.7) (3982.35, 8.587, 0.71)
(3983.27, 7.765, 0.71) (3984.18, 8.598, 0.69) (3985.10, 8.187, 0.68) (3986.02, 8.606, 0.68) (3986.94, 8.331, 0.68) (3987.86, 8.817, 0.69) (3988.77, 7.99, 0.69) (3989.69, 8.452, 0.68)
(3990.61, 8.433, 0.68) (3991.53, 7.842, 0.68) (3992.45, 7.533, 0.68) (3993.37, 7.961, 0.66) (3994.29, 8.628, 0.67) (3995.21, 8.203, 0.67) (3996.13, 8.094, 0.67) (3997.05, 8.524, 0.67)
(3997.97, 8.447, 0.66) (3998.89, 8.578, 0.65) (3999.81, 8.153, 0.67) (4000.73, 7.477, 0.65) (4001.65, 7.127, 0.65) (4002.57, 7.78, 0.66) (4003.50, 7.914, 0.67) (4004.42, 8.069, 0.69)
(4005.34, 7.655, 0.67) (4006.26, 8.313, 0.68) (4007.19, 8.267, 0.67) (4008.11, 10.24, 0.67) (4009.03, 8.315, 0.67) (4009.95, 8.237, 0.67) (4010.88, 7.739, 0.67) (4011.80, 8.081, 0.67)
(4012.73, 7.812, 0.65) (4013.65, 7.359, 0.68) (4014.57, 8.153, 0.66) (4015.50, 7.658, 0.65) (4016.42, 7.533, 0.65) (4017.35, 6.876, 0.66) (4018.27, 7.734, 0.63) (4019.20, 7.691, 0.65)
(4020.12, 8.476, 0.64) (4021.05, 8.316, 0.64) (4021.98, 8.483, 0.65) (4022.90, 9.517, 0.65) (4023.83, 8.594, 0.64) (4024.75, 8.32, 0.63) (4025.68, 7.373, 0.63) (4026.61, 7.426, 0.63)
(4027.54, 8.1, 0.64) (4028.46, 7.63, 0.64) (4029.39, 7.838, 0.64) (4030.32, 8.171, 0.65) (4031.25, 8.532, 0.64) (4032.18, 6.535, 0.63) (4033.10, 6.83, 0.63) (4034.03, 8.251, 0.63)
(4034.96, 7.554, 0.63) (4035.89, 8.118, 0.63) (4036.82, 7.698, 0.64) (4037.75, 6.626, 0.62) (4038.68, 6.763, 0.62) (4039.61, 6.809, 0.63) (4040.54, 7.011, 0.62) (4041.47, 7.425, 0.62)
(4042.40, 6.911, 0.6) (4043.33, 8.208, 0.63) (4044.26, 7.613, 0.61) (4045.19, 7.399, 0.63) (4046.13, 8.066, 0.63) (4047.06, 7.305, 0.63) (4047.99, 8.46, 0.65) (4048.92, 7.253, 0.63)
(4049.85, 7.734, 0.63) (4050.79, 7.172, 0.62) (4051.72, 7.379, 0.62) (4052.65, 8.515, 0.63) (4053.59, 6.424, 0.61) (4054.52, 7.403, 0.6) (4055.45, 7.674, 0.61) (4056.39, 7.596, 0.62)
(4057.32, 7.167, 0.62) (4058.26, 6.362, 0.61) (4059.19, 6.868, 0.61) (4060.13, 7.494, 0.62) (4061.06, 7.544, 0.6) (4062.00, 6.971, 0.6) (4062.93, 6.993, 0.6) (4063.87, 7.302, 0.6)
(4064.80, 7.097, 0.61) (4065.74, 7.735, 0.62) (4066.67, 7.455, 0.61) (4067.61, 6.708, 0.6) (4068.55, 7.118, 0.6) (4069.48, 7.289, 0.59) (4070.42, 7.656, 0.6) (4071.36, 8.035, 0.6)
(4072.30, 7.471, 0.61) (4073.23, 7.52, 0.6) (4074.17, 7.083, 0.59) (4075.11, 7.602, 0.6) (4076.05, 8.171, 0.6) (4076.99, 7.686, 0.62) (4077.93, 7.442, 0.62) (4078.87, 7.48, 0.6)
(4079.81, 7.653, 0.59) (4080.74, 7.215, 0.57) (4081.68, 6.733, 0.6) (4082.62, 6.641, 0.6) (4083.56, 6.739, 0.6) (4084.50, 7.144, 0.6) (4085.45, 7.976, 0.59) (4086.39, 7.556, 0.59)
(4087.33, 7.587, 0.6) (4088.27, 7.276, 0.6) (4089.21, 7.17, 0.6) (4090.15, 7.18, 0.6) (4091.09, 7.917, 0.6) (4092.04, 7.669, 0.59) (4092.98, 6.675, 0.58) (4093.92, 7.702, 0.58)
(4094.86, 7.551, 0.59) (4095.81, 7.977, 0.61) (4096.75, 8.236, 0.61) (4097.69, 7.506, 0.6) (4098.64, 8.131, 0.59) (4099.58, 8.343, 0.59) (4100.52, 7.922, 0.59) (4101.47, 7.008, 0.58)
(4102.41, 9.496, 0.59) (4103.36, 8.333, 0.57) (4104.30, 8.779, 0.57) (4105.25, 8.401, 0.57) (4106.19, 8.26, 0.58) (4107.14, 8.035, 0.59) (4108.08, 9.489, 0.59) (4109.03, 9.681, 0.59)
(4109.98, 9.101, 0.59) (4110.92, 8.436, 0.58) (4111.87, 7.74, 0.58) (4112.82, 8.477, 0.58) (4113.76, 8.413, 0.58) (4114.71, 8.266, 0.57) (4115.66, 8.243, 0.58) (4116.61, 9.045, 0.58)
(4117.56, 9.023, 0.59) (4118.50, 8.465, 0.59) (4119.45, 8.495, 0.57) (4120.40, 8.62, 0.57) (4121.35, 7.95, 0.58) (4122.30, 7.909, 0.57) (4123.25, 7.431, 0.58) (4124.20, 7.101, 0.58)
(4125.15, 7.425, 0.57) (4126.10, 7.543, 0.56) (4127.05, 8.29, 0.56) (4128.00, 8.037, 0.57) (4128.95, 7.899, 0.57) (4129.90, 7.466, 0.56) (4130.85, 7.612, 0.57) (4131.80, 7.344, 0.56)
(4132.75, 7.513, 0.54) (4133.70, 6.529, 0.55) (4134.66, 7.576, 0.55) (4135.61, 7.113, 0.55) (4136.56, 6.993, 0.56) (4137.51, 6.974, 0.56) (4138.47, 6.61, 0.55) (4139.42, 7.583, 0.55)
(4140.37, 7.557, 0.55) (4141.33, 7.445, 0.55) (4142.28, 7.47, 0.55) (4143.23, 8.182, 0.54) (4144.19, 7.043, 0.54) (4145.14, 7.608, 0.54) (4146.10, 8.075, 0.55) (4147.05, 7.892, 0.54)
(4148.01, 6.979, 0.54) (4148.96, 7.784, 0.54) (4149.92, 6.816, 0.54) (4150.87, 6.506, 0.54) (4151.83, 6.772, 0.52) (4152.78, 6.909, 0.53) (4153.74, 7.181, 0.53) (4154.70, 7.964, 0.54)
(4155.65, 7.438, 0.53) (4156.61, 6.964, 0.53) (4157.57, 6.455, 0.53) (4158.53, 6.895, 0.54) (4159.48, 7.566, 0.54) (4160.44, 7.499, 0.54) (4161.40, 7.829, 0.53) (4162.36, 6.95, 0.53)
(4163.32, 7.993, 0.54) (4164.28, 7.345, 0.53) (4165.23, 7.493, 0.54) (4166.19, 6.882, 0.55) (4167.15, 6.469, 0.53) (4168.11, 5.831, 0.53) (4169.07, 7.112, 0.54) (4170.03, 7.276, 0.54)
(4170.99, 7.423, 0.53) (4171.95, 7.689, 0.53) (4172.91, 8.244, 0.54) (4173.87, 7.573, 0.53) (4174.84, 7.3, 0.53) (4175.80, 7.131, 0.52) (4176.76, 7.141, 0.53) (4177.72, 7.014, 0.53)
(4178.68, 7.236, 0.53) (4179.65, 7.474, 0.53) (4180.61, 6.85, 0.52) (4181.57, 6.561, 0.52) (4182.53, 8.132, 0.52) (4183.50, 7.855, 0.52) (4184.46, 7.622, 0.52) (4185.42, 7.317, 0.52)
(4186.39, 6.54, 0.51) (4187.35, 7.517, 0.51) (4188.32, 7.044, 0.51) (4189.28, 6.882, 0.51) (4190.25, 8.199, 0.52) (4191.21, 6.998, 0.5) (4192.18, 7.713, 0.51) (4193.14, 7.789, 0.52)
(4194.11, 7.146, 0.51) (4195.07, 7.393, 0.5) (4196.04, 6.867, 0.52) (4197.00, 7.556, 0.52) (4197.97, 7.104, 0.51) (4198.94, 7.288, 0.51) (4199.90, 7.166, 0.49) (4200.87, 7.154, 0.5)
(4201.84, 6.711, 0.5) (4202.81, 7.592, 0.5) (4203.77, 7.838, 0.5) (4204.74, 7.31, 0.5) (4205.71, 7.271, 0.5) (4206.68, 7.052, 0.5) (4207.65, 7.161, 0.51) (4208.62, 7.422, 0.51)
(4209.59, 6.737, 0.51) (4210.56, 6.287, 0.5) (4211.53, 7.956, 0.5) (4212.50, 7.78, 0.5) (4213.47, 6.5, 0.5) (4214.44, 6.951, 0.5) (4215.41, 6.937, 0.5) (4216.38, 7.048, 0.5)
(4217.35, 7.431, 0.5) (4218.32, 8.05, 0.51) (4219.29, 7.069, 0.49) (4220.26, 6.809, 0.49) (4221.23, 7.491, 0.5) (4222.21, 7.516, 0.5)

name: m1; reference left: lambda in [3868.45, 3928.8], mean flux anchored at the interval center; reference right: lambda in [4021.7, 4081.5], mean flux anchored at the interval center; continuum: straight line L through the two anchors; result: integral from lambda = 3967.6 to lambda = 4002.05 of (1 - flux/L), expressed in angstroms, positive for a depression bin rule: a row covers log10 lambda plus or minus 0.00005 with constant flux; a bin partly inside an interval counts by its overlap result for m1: 1.6 angstroms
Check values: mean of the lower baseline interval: 9.22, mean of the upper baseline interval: 7.52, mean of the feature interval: 7.87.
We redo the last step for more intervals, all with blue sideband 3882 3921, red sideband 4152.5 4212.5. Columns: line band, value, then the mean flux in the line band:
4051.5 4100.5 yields 3.7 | 7.43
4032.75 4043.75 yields 1.3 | 7.35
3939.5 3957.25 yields 2.7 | 7.56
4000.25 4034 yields 2.0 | 7.95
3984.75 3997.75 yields 0.6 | 8.26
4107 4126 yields -1.5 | 8.36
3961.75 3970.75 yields 1.6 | 7.23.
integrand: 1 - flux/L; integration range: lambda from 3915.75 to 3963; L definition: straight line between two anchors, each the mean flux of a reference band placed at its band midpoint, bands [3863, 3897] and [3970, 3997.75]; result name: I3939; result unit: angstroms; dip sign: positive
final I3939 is 4.90 angstroms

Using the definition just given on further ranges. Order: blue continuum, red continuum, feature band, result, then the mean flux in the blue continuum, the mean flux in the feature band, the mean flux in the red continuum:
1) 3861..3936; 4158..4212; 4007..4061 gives 3.50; 9.1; 7.7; 7.27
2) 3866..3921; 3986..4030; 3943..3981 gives 4.50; 9.34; 7.58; 8.09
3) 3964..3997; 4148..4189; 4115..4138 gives -1.33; 7.79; 7.78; 7.22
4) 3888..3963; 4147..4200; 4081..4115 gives -1.50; 8.37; 7.93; 7.26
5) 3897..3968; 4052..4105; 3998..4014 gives -0.56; 8.11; 8.08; 7.5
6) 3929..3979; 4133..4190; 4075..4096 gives -0.18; 7.5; 7.41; 7.26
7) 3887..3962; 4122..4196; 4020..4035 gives -0.13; 8.4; 8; 7.33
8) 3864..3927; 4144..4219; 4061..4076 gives 1.27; 9.26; 7.37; 7.26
